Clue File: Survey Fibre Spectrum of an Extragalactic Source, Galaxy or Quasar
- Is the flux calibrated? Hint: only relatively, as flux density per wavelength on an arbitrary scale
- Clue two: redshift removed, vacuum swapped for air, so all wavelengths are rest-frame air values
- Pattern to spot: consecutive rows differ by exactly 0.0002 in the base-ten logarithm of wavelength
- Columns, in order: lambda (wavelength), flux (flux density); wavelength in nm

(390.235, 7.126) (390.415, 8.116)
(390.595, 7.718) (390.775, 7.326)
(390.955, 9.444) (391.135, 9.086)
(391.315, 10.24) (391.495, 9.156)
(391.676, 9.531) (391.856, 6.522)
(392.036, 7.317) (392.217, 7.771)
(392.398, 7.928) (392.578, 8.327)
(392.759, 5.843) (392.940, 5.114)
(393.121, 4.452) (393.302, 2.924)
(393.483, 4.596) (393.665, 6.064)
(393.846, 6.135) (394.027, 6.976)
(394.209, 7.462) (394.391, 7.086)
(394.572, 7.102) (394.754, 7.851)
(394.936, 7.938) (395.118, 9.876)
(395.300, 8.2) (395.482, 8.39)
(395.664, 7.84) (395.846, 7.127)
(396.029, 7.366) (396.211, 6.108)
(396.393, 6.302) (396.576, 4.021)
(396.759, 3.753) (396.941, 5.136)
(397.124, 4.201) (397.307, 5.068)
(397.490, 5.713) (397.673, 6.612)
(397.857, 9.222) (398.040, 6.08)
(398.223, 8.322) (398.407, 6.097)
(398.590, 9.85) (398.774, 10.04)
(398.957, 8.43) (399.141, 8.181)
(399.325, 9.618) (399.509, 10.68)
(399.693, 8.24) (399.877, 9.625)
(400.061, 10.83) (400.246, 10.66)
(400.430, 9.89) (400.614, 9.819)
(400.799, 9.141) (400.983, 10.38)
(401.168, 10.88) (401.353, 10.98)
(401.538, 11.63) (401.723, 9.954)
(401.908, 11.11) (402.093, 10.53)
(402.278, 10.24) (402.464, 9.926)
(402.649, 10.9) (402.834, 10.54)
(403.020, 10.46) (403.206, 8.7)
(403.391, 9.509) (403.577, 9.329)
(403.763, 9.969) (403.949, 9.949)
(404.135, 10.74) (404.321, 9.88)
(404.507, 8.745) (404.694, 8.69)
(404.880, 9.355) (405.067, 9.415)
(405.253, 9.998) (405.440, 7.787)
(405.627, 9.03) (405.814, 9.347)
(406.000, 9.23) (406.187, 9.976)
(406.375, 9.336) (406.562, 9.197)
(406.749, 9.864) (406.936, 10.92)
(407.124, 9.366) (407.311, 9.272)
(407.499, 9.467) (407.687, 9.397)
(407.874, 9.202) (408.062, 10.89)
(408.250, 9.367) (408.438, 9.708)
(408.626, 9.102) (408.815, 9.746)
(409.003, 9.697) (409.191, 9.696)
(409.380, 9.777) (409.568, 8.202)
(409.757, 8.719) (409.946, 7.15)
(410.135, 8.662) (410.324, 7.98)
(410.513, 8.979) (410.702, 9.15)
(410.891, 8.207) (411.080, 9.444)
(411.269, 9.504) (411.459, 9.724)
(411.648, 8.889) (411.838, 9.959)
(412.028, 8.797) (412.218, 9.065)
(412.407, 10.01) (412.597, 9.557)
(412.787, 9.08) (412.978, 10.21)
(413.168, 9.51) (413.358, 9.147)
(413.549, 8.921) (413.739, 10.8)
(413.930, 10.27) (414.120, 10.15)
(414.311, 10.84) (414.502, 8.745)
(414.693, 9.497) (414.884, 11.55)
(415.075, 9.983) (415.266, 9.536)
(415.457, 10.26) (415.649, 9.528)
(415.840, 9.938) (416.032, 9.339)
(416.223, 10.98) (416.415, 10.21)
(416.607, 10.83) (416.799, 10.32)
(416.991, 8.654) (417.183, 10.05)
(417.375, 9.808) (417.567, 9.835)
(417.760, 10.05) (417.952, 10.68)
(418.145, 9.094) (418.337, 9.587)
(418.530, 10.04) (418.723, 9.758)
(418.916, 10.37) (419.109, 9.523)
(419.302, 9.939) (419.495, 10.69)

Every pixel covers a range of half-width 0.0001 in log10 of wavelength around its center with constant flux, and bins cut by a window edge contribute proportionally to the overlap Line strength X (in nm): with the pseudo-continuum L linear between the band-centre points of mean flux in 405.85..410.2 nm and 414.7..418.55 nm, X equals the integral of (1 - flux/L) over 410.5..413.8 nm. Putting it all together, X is 0.103 nm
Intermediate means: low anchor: 9.39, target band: 9.38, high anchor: 10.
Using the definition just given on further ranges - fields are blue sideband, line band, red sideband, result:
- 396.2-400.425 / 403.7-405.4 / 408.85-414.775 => -0.24 nm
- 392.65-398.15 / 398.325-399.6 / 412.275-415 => -0.35 nm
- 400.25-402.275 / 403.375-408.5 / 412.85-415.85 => 0.36 nm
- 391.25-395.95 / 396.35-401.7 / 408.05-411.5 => -0.29 nm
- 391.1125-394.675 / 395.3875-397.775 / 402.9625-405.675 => 0.54 nm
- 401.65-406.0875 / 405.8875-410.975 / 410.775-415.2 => 0.22 nm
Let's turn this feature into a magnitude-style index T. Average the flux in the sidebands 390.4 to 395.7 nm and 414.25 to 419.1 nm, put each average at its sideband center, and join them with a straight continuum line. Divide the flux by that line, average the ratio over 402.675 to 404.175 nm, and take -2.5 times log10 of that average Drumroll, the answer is -0.16 mag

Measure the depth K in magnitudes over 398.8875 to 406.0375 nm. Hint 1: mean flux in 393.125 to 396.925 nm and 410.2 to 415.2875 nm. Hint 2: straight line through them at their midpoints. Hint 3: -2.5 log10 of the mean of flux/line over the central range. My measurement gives -0.25 mag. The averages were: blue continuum 6.58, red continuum 9.53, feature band 9.81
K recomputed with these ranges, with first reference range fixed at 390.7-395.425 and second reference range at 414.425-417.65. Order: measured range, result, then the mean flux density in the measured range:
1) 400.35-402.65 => -0.25 mag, 10.4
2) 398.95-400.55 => -0.19 mag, 9.64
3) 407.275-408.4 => -0.07 mag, 9.62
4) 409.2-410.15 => 0.08 mag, 8.59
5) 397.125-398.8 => 0.11 mag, 7.17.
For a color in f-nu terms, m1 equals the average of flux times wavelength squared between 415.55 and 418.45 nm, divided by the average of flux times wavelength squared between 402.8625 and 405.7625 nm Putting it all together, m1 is 1.12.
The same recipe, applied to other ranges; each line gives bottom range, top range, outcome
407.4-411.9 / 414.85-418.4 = 1.12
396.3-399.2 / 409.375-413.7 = 1.46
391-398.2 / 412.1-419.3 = 1.60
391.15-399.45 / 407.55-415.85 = 1.45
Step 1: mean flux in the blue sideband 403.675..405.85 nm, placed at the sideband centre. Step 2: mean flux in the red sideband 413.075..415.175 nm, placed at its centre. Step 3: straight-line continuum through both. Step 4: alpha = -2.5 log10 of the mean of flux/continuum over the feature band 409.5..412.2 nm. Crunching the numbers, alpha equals 0.11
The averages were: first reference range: 9.41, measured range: 8.82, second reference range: 9.95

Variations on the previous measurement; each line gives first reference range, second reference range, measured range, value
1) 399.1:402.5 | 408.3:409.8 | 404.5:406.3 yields 0.061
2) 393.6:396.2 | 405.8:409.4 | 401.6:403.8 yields -0.151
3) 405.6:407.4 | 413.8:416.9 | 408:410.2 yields 0.061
